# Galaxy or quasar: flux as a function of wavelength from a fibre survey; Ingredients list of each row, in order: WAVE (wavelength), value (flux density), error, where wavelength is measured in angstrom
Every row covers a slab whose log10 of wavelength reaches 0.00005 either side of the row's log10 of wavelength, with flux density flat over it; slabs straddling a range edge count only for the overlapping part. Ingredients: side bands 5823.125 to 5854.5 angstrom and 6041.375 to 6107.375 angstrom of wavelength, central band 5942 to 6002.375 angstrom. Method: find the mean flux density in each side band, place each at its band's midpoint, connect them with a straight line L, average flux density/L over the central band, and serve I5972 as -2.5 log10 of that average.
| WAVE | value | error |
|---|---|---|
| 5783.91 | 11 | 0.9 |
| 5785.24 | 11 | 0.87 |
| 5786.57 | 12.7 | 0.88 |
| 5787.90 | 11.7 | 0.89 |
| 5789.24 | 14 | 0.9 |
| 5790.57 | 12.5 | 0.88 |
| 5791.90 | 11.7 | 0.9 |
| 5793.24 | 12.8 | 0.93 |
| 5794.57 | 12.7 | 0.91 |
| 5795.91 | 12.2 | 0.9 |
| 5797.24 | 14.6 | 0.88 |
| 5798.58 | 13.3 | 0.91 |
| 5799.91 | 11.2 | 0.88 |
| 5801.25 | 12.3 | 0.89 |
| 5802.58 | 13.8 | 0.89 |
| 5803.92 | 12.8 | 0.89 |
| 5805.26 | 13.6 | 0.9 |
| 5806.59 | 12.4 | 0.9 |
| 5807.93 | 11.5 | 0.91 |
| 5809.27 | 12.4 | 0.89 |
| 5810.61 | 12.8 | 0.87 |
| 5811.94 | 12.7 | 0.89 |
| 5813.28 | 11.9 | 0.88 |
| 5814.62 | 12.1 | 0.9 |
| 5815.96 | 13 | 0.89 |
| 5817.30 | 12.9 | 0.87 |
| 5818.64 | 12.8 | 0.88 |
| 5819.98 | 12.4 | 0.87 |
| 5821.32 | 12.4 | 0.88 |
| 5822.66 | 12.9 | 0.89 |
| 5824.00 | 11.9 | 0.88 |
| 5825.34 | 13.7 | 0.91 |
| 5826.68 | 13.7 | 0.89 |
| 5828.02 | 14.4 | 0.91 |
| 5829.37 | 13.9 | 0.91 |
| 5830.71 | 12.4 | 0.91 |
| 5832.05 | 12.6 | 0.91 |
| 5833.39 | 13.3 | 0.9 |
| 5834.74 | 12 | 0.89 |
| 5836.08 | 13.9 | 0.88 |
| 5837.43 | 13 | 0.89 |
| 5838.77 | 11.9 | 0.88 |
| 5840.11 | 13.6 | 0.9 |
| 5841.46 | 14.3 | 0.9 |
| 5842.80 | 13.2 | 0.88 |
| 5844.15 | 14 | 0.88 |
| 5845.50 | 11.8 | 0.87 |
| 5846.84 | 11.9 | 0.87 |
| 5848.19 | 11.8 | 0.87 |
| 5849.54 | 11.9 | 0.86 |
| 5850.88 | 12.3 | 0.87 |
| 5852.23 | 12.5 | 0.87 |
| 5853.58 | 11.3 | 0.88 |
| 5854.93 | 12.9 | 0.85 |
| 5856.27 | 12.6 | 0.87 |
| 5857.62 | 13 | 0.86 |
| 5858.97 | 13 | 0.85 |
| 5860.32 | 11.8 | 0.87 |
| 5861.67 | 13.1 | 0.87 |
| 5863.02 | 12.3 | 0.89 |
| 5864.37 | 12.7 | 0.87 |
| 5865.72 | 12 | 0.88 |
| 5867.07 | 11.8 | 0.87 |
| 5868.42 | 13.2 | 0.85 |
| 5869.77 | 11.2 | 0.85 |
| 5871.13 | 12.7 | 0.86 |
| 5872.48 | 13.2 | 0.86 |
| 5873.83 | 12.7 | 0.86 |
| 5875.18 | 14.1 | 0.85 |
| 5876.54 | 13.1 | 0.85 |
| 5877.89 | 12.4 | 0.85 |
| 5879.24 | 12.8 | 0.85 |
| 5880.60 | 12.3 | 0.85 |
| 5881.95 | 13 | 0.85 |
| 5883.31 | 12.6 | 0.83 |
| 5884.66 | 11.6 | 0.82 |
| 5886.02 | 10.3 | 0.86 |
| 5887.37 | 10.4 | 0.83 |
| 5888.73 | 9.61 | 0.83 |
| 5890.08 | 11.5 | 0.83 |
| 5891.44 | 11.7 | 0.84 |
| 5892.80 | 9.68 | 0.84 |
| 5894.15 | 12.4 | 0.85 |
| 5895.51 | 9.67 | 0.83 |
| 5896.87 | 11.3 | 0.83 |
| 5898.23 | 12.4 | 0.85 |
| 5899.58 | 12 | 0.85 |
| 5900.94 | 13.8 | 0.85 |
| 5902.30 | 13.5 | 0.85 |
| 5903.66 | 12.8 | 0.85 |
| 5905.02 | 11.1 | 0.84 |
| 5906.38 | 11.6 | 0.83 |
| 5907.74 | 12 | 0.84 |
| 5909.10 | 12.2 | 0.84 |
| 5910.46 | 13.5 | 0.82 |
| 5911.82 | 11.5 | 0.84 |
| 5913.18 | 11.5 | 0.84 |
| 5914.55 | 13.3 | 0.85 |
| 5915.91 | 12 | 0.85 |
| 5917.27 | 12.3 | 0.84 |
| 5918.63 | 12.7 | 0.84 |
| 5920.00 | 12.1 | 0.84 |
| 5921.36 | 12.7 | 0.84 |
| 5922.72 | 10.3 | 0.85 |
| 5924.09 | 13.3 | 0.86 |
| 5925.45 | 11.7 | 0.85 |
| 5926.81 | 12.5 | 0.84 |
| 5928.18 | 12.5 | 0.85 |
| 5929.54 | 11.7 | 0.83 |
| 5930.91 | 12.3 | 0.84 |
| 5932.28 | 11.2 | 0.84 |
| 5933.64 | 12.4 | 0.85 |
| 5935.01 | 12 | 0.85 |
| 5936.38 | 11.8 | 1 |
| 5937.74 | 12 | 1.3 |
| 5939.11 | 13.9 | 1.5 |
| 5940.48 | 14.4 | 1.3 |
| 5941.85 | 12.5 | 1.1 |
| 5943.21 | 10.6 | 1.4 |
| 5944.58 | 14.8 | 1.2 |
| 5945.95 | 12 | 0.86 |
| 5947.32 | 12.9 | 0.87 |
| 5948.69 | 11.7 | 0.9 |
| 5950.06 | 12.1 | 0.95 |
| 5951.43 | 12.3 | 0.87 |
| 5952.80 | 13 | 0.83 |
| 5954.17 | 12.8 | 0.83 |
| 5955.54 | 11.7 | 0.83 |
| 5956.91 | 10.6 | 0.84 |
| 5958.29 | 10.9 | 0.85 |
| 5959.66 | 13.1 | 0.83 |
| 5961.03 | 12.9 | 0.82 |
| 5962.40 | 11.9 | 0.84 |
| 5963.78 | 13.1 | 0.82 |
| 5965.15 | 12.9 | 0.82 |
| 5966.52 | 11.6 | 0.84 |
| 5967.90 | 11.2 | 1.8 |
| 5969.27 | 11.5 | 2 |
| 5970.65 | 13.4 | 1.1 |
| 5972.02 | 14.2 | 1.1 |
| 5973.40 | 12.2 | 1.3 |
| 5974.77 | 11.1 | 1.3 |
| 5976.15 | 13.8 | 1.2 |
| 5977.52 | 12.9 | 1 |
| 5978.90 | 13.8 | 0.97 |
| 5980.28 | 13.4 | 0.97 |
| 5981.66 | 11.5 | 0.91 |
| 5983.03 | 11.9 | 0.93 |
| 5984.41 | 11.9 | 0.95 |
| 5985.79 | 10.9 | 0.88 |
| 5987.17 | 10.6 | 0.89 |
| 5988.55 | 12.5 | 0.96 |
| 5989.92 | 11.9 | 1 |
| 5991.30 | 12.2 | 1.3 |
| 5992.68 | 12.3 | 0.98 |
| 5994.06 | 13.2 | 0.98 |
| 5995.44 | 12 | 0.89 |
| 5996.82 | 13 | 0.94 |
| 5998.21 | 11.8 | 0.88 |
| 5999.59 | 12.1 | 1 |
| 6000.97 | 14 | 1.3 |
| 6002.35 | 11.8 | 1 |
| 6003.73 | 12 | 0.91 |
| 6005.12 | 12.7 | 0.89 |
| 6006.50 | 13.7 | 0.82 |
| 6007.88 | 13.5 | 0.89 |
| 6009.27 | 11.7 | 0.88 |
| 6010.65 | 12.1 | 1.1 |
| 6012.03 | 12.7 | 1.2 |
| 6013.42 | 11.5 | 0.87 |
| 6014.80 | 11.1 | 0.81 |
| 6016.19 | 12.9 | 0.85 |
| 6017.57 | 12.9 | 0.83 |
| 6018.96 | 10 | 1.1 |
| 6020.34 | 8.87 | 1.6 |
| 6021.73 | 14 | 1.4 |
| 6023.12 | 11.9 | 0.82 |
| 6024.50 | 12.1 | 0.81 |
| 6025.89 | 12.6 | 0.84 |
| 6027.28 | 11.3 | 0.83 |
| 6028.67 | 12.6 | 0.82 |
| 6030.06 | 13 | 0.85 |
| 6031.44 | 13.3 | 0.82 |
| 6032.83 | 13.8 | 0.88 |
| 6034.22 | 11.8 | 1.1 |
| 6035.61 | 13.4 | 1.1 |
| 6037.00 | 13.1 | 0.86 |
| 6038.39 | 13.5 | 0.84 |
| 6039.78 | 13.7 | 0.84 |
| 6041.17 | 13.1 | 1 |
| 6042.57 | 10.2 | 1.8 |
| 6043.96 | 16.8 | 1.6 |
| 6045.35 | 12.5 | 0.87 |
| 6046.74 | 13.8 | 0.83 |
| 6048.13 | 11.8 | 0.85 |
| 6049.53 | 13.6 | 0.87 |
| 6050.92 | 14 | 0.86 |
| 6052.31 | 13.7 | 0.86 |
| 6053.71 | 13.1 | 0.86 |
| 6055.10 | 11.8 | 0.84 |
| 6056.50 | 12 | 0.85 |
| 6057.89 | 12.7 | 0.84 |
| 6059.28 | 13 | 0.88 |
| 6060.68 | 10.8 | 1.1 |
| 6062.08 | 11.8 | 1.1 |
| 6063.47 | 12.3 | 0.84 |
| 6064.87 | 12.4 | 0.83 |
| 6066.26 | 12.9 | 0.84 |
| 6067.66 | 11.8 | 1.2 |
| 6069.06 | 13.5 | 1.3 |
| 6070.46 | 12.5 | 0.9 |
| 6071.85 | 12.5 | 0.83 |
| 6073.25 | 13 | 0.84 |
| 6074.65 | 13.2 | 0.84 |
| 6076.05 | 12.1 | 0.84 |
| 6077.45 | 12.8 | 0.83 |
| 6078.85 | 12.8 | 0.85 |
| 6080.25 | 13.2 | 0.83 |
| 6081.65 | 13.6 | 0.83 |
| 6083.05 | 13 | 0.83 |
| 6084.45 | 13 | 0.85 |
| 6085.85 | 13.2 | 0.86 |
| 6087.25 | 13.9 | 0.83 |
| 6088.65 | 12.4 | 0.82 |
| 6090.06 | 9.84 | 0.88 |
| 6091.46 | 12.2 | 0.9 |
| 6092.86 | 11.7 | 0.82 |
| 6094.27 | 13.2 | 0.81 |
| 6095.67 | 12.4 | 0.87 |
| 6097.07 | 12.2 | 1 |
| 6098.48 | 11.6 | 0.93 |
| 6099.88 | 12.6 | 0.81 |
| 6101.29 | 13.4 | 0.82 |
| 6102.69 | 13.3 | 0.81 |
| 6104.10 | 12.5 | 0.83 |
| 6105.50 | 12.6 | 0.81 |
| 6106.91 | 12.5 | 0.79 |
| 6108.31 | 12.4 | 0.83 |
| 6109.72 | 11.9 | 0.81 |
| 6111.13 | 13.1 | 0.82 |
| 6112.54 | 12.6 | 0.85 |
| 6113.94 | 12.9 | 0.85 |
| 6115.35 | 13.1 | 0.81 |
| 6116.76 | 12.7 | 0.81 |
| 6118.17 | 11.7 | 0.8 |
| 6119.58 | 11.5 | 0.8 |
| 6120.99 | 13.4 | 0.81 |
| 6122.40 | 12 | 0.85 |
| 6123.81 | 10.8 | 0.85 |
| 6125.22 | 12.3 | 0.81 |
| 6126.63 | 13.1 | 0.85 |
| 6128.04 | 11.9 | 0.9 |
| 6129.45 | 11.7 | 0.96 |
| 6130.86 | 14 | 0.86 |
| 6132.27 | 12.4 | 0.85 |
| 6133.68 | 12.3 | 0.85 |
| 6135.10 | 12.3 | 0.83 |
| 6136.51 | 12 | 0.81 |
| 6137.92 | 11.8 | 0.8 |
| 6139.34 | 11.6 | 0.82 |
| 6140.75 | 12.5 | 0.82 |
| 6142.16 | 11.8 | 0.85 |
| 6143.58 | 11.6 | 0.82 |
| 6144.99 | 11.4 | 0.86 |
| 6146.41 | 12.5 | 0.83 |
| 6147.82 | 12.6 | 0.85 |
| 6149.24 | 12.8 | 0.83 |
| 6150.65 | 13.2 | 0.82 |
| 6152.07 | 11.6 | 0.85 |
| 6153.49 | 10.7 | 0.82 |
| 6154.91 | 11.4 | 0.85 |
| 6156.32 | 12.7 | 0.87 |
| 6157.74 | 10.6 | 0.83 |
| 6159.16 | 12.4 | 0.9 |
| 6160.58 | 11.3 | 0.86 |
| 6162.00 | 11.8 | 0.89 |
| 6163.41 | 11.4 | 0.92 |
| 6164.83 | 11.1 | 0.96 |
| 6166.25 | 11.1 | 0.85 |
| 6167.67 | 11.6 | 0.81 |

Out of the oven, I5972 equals 0.04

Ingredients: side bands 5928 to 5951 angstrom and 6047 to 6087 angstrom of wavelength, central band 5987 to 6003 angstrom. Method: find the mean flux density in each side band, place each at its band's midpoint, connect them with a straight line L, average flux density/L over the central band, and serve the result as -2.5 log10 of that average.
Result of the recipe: 0.02 mag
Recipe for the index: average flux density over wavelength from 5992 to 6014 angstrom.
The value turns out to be 12.5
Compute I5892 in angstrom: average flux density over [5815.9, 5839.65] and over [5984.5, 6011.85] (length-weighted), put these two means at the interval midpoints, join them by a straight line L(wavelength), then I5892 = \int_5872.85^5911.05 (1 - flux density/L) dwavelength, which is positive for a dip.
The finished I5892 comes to 2.1 angstrom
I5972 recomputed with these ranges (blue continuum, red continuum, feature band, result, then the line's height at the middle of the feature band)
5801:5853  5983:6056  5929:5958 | 0.03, 12.6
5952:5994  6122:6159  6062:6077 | -0.04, 12.2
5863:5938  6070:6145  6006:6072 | -0.02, 12.3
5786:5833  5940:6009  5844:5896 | 0.05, 12.6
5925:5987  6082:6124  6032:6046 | -0.07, 12.4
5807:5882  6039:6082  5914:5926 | 0.04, 12.7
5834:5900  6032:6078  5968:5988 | 0.02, 12.6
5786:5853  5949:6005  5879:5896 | 0.11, 12.6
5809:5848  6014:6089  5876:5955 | 0.06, 12.8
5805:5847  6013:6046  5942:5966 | 0.03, 12.6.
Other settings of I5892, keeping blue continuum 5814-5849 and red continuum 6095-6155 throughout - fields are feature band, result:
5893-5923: 1.5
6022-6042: -0.5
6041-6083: -1.2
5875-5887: 0.4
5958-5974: 0.2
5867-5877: 0.0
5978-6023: 1.3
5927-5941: 0.3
